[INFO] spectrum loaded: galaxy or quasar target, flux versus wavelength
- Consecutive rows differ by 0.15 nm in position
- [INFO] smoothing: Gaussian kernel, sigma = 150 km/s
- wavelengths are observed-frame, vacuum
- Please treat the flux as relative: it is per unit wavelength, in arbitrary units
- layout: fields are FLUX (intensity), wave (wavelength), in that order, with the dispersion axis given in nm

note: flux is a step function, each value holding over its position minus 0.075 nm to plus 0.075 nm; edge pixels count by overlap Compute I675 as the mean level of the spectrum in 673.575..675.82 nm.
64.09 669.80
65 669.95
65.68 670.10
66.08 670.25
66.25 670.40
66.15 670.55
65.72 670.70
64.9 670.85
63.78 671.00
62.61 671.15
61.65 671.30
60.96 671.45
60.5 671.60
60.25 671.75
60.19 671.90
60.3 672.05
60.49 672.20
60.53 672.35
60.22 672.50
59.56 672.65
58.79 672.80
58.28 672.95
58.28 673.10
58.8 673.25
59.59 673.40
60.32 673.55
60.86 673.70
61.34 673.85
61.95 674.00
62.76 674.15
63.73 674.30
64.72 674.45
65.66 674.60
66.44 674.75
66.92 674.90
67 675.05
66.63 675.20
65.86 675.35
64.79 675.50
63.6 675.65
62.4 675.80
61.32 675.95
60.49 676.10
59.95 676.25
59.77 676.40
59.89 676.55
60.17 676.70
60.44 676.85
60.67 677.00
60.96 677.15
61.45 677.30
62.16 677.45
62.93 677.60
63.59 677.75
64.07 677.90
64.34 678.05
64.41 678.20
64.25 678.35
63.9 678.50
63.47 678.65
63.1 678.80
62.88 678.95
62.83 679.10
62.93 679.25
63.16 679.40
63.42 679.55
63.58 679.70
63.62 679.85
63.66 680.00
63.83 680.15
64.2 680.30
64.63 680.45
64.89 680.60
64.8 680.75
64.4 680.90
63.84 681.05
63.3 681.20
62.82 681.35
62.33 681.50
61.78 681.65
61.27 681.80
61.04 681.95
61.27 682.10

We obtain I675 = 64.3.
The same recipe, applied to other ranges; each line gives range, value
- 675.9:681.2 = 62.8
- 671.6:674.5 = 60.5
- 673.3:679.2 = 62.8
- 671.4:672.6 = 60.4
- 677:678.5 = 63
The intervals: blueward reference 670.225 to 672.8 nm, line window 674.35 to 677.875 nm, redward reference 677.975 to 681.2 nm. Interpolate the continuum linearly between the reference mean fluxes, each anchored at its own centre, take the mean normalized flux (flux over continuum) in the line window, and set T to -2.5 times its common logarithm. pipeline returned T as 0.00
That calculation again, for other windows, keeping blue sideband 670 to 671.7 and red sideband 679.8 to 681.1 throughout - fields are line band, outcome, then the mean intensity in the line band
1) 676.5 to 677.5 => 0.058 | 60.8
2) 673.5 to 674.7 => 0.022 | 62.8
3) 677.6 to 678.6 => 0.003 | 64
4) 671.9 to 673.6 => 0.078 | 59.6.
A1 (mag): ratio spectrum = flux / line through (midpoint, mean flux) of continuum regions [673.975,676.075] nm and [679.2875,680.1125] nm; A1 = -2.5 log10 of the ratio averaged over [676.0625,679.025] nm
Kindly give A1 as 0.03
